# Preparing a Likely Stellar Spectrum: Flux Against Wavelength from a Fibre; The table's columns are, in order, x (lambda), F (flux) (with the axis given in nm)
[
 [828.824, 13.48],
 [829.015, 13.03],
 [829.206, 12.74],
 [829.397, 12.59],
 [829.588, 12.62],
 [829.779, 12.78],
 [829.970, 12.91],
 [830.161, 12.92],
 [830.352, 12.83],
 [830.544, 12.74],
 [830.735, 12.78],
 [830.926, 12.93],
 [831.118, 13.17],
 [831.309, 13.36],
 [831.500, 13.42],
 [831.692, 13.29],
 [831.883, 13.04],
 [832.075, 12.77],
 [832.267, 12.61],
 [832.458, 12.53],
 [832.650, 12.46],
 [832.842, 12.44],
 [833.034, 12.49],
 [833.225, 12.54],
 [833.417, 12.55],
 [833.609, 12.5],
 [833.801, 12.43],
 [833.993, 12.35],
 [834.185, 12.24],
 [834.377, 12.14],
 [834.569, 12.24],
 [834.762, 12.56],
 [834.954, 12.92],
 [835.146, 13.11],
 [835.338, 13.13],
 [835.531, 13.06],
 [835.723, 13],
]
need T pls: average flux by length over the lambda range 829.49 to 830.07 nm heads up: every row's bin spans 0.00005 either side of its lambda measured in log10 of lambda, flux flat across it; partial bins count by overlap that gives 12.8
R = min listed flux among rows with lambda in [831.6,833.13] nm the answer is 12.44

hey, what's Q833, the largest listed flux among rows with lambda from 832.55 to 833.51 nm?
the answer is 12.55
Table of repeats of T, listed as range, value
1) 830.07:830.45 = 12.9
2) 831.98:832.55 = 12.6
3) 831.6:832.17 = 13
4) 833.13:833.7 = 12.5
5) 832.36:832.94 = 12.5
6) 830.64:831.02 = 12.9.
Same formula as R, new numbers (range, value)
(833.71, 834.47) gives 12.14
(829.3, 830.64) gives 12.59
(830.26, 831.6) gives 12.74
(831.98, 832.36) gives 12.61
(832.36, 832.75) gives 12.46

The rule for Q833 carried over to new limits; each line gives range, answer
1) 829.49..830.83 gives 12.92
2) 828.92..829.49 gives 13.03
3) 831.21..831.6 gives 13.42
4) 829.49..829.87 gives 12.78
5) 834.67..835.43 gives 13.13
